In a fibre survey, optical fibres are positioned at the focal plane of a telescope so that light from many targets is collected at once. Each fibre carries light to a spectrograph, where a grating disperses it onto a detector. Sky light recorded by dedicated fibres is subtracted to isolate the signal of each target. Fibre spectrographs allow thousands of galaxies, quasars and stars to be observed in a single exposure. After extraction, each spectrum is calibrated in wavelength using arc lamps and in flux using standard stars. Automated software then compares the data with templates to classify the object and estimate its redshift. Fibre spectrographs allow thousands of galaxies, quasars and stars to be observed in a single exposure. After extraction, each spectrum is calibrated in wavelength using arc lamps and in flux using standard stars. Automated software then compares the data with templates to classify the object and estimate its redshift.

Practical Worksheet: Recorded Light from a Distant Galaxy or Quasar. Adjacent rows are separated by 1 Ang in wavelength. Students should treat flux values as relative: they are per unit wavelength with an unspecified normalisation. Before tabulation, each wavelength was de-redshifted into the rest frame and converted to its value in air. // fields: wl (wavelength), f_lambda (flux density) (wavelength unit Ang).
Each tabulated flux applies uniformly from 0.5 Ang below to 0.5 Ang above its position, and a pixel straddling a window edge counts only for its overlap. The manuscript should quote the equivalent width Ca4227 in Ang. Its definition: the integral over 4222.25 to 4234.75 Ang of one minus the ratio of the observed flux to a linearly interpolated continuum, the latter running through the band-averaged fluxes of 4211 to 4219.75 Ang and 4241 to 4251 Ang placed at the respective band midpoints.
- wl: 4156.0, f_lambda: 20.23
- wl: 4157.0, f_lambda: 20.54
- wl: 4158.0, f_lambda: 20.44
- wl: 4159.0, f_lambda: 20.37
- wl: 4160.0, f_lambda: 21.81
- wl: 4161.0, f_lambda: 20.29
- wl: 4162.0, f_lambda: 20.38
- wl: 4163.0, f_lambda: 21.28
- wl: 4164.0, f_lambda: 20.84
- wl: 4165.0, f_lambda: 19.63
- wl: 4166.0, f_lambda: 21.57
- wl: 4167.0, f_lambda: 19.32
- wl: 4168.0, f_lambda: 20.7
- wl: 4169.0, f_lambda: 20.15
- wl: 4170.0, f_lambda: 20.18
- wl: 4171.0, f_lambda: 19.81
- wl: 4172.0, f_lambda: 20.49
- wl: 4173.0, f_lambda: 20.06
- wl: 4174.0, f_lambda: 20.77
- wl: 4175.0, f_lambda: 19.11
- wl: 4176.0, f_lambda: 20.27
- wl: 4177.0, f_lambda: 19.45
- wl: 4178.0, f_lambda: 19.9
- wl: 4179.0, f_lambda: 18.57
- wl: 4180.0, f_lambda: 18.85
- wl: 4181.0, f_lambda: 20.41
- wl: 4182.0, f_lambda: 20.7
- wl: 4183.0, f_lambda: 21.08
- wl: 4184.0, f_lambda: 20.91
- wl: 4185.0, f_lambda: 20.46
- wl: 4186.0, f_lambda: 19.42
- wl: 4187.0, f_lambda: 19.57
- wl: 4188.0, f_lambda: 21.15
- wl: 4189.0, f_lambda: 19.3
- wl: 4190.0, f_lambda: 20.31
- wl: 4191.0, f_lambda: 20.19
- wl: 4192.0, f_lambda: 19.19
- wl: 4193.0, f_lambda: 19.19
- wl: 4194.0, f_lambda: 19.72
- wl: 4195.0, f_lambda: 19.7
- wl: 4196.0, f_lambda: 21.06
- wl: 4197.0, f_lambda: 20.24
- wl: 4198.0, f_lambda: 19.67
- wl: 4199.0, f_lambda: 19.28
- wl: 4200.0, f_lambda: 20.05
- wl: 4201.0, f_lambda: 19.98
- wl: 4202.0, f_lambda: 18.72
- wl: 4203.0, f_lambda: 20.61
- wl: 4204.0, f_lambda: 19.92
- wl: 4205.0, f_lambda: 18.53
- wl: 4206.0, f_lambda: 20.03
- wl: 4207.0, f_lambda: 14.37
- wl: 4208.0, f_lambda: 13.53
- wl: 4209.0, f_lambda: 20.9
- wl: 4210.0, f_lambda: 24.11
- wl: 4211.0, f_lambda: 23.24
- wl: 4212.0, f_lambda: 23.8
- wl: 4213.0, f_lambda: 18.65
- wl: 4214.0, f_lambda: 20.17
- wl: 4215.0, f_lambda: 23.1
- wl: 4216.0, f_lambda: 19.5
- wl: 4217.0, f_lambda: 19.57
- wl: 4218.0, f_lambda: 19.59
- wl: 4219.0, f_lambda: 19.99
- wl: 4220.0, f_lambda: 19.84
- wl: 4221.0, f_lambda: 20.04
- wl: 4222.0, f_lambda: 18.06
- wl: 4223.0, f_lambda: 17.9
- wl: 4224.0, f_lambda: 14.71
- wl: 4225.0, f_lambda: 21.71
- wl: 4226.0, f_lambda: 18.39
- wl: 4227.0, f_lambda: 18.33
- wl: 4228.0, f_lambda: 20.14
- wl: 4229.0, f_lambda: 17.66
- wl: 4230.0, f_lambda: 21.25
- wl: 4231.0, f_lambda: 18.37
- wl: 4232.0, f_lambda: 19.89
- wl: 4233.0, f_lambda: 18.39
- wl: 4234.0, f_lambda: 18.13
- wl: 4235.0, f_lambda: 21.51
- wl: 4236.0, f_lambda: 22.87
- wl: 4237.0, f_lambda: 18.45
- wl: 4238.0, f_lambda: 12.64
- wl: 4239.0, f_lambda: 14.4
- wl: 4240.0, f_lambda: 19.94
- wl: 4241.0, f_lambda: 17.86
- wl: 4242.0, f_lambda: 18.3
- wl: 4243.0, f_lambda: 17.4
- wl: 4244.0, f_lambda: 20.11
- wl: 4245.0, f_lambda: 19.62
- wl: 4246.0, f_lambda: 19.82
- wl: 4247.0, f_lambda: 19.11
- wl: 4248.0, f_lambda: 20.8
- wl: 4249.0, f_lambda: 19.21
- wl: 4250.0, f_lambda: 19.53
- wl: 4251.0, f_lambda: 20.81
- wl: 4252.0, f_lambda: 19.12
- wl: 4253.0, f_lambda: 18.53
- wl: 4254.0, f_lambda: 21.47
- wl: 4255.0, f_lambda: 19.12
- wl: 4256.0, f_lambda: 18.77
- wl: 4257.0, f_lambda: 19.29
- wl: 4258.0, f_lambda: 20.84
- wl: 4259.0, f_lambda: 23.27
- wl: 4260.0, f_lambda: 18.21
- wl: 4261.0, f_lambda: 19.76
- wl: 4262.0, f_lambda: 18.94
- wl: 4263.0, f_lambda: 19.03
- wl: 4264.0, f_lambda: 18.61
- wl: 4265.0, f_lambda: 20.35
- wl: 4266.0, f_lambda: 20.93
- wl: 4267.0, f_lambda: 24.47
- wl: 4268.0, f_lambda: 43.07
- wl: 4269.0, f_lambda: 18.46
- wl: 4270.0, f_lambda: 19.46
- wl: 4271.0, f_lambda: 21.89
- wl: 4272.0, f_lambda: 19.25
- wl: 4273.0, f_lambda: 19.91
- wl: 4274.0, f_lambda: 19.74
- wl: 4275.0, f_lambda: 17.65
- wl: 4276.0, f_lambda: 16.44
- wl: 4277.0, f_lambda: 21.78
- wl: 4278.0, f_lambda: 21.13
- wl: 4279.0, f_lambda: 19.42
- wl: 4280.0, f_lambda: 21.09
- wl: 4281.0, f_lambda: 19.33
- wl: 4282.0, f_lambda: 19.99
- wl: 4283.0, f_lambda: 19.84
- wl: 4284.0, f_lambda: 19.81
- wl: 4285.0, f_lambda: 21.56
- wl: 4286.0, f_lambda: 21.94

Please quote 0.8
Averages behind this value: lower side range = 20.7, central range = 18.8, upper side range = 19.3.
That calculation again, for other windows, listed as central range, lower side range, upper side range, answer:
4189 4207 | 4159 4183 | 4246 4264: 0.4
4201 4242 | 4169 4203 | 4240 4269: 2.1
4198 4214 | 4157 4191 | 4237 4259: 0.0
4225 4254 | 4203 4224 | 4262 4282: 1.8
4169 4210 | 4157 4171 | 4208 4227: 1.1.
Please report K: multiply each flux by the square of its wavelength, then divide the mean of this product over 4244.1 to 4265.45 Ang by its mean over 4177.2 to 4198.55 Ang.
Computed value 1.02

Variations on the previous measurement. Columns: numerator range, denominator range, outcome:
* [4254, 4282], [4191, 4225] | 1.09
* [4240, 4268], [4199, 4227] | 1.05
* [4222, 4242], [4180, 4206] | 0.95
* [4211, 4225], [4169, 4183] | 1.01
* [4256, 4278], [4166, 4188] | 1.09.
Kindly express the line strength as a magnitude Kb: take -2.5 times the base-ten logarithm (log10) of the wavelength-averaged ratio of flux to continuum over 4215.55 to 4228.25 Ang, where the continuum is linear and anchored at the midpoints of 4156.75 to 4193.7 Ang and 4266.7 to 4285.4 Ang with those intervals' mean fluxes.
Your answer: 0.09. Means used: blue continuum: 20.2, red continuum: 21.2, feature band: 19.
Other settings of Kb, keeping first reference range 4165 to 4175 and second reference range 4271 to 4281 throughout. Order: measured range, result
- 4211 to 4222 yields -0.02 mag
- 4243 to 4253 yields 0.01 mag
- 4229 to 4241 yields 0.07 mag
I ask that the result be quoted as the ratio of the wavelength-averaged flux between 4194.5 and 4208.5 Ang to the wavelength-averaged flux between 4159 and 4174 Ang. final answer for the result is 0.9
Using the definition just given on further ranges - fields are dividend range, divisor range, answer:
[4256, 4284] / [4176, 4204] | 1.04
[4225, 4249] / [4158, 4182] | 0.94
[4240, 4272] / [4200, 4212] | 1.04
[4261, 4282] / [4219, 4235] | 1.11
